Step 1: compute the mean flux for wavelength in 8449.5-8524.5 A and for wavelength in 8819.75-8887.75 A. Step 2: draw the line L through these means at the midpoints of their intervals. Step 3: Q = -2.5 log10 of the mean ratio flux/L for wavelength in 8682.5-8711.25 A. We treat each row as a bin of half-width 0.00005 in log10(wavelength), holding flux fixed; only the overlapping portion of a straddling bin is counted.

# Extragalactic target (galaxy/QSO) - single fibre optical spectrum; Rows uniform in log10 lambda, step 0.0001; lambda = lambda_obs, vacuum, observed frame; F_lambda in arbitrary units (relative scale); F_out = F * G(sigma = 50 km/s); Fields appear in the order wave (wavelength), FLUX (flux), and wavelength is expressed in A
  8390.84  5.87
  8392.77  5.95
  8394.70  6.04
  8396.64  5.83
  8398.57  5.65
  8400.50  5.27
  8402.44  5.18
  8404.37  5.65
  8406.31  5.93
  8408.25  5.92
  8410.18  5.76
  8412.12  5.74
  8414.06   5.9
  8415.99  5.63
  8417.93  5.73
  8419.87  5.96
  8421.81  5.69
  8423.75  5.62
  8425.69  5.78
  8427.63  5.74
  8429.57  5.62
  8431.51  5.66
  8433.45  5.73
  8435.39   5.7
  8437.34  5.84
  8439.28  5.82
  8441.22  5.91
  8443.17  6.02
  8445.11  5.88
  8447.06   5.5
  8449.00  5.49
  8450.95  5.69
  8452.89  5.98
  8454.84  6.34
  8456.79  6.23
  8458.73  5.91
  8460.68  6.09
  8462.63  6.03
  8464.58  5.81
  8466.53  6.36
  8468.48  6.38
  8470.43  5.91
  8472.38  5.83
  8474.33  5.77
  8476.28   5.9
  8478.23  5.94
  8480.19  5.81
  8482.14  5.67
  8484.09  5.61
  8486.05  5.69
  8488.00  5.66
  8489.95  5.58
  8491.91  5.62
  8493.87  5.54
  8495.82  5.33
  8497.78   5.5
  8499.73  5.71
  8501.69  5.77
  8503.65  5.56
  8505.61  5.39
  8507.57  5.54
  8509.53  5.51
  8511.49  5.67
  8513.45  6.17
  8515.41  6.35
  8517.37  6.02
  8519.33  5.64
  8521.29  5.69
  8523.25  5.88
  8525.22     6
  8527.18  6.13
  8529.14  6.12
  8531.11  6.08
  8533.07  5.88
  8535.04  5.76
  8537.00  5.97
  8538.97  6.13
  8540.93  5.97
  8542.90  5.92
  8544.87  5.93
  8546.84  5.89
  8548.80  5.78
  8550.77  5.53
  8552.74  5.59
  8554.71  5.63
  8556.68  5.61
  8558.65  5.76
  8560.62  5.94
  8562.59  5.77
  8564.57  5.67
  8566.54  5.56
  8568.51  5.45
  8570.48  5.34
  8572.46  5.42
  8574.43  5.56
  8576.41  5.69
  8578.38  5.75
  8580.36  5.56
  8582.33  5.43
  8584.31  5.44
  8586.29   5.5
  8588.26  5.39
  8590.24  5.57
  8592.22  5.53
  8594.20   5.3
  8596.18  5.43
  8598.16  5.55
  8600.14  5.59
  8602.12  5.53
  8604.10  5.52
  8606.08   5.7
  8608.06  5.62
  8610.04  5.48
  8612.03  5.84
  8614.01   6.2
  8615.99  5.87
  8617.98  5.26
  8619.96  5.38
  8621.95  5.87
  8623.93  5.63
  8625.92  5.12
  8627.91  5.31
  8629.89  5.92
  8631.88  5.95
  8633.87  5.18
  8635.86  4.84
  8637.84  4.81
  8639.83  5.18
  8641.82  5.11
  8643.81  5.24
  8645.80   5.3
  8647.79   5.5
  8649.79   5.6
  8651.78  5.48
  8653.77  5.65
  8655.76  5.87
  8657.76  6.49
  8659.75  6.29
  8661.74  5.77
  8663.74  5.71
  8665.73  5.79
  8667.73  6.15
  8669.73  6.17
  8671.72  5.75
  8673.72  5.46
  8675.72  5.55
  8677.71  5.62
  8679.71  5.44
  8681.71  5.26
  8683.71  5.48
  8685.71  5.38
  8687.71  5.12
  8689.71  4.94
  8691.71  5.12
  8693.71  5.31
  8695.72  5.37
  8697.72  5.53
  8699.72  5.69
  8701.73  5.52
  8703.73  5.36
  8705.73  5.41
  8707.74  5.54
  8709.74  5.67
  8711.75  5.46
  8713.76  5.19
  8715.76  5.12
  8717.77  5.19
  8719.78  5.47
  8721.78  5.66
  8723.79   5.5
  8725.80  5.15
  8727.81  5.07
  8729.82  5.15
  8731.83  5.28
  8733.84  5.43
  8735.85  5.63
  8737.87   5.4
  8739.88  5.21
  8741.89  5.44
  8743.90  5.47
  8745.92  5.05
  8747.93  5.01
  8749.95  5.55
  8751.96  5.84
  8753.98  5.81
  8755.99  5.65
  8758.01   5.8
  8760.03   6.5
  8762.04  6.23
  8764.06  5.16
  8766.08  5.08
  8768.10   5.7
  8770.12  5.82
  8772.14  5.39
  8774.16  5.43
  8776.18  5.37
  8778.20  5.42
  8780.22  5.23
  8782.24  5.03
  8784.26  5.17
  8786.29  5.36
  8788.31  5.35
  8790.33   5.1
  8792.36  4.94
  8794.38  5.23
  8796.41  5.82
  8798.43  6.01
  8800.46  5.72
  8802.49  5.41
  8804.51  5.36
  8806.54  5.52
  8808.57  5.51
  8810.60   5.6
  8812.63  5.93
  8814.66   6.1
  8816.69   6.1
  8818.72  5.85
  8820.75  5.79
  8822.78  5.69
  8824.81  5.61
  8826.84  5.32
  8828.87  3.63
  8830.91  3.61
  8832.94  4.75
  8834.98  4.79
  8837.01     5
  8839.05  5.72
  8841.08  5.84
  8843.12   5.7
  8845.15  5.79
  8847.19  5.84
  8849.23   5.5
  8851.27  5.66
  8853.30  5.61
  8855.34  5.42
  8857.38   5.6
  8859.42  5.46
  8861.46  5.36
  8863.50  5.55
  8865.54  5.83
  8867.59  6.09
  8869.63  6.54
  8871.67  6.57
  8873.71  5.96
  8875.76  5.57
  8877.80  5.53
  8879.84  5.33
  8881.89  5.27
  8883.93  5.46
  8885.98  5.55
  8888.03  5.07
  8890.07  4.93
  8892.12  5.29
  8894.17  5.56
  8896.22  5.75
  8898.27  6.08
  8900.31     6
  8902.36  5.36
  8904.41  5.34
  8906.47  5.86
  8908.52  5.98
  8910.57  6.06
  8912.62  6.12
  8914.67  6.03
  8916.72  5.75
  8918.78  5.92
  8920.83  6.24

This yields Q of 0.05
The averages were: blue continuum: 5.82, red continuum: 5.48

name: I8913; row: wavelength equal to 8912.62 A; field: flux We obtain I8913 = 6.12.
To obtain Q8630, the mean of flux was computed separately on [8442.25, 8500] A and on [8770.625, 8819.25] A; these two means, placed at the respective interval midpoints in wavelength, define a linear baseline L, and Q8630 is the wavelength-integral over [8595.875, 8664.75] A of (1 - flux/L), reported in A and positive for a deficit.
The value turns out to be 1.2 A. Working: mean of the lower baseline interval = 5.83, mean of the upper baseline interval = 5.5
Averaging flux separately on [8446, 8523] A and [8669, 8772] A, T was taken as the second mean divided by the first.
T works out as 0.94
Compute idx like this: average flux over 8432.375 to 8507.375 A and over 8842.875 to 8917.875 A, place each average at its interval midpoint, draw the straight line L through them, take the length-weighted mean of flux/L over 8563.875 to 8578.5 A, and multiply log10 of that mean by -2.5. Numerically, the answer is 0.04 mag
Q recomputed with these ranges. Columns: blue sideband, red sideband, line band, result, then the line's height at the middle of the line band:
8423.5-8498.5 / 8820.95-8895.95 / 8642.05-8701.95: 0.01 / 5.62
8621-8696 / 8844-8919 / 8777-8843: 0.05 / 5.64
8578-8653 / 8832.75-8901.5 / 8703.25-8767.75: 0.02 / 5.54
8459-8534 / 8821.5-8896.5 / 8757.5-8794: 0.02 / 5.54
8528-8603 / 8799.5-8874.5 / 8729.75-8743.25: 0.04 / 5.59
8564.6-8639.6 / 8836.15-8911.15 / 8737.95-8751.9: 0.05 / 5.59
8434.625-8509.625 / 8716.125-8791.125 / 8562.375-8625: 0.01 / 5.64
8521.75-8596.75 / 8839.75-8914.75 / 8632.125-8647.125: 0.11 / 5.7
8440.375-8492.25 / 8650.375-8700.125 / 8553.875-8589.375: 0.03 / 5.74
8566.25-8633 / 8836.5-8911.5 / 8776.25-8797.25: 0.07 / 5.63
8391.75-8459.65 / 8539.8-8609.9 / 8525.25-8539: -0.06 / 5.66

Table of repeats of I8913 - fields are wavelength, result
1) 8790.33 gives 5.1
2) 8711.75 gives 5.46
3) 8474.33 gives 5.77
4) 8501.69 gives 5.77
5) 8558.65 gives 5.76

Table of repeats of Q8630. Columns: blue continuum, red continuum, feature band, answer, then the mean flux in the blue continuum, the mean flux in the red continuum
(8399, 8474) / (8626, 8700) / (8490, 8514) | 0.6 A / 5.82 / 5.52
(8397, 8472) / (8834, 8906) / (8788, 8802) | 0.4 A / 5.82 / 5.6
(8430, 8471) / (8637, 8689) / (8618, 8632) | 0.2 A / 5.91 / 5.58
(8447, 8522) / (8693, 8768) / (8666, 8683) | -0.4 A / 5.8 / 5.46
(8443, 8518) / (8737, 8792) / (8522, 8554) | -0.9 A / 5.81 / 5.46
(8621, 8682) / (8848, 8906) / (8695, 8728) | 1.1 A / 5.59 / 5.62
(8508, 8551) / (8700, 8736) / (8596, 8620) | 0.3 A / 5.91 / 5.38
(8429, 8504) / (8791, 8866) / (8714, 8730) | 0.8 A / 5.81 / 5.46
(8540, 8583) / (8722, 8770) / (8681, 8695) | 0.8 A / 5.67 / 5.49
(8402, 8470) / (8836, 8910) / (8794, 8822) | -0.3 A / 5.84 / 5.64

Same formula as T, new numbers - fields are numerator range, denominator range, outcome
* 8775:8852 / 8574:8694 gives 0.97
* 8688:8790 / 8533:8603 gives 0.96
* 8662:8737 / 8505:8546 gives 0.92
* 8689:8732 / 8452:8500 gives 0.92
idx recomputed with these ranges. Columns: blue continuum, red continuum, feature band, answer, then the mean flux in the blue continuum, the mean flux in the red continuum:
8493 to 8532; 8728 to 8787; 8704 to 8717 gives 0.03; 5.78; 5.46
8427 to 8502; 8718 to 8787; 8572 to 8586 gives 0.02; 5.81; 5.45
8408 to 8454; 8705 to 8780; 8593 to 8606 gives 0.02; 5.76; 5.46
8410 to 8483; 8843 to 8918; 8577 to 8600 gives 0.06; 5.85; 5.69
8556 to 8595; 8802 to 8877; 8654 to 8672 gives -0.08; 5.56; 5.55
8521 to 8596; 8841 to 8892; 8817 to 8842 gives 0.10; 5.71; 5.63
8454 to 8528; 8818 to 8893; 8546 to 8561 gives 0.01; 5.83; 5.46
